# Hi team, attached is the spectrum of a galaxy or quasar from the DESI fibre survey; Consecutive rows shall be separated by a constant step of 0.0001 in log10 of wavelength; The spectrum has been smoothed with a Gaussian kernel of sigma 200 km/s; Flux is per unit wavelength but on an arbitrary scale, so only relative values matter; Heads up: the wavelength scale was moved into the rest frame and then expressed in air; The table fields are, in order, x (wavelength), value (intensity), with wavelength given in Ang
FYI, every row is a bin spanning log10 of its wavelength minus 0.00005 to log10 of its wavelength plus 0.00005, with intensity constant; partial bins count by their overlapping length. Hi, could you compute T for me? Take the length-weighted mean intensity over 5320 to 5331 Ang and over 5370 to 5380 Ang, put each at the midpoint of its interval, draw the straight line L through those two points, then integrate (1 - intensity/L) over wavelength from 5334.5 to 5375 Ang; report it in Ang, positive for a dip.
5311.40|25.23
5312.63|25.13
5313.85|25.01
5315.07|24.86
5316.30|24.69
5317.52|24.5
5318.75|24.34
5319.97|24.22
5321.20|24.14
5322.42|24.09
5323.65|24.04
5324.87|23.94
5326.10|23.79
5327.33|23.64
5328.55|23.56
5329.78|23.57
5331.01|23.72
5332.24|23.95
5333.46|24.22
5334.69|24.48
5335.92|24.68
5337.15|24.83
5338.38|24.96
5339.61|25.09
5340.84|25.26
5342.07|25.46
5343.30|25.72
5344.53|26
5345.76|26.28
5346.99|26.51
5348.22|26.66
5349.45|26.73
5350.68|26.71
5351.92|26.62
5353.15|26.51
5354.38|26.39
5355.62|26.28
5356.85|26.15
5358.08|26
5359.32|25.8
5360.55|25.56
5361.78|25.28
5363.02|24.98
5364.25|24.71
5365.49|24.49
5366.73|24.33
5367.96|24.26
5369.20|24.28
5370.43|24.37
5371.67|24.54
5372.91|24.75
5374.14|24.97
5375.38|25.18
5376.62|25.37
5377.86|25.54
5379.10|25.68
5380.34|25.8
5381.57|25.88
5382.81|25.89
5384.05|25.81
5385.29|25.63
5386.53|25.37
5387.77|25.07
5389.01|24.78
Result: -1.47 Ang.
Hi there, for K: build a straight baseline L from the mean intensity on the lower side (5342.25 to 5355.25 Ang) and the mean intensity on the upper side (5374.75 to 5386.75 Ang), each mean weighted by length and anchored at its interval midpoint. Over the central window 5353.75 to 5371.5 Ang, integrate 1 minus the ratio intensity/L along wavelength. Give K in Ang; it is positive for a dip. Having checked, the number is 0.6 Ang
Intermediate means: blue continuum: 26.4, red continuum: 25.6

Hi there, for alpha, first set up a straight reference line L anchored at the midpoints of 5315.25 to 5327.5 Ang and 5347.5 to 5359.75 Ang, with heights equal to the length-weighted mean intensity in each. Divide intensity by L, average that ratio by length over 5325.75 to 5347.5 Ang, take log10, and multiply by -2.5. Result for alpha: 0.02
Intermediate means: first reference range 24.2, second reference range 26.4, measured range 24.8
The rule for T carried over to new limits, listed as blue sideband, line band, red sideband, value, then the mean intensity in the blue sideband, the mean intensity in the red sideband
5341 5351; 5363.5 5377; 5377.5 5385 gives 0.66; 26.2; 25.8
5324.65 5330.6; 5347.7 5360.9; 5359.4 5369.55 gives -0.99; 23.7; 24.8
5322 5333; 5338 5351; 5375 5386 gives -0.82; 23.8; 25.7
